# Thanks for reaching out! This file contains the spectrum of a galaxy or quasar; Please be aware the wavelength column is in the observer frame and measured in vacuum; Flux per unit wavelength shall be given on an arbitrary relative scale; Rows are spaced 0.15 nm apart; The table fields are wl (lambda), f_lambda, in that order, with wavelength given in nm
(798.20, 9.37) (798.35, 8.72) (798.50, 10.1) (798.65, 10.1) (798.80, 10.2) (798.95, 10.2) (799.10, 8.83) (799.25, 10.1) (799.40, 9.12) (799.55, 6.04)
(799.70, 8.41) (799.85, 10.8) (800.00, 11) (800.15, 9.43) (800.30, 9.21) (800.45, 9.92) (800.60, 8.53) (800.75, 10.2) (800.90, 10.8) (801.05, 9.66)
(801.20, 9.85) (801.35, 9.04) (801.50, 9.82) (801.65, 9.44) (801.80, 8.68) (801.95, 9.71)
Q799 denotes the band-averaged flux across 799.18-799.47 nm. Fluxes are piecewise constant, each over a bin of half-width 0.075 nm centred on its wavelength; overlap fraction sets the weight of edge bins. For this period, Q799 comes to 9.61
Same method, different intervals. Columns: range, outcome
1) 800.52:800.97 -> 9.83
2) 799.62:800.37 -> 9.75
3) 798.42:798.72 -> 10.1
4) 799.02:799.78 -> 8.53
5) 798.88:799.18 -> 9.51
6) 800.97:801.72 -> 9.57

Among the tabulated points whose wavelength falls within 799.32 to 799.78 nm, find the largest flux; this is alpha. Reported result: 9.12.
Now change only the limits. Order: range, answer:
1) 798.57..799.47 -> 10.2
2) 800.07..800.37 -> 9.43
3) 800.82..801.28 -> 10.8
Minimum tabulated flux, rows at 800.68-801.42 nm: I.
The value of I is 9.04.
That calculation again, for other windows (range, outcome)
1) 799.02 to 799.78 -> 6.04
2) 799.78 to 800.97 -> 8.53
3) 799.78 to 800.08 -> 10.8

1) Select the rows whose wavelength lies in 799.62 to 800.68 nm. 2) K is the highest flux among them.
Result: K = 11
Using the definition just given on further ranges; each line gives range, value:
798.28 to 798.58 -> 10.1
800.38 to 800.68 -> 9.92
